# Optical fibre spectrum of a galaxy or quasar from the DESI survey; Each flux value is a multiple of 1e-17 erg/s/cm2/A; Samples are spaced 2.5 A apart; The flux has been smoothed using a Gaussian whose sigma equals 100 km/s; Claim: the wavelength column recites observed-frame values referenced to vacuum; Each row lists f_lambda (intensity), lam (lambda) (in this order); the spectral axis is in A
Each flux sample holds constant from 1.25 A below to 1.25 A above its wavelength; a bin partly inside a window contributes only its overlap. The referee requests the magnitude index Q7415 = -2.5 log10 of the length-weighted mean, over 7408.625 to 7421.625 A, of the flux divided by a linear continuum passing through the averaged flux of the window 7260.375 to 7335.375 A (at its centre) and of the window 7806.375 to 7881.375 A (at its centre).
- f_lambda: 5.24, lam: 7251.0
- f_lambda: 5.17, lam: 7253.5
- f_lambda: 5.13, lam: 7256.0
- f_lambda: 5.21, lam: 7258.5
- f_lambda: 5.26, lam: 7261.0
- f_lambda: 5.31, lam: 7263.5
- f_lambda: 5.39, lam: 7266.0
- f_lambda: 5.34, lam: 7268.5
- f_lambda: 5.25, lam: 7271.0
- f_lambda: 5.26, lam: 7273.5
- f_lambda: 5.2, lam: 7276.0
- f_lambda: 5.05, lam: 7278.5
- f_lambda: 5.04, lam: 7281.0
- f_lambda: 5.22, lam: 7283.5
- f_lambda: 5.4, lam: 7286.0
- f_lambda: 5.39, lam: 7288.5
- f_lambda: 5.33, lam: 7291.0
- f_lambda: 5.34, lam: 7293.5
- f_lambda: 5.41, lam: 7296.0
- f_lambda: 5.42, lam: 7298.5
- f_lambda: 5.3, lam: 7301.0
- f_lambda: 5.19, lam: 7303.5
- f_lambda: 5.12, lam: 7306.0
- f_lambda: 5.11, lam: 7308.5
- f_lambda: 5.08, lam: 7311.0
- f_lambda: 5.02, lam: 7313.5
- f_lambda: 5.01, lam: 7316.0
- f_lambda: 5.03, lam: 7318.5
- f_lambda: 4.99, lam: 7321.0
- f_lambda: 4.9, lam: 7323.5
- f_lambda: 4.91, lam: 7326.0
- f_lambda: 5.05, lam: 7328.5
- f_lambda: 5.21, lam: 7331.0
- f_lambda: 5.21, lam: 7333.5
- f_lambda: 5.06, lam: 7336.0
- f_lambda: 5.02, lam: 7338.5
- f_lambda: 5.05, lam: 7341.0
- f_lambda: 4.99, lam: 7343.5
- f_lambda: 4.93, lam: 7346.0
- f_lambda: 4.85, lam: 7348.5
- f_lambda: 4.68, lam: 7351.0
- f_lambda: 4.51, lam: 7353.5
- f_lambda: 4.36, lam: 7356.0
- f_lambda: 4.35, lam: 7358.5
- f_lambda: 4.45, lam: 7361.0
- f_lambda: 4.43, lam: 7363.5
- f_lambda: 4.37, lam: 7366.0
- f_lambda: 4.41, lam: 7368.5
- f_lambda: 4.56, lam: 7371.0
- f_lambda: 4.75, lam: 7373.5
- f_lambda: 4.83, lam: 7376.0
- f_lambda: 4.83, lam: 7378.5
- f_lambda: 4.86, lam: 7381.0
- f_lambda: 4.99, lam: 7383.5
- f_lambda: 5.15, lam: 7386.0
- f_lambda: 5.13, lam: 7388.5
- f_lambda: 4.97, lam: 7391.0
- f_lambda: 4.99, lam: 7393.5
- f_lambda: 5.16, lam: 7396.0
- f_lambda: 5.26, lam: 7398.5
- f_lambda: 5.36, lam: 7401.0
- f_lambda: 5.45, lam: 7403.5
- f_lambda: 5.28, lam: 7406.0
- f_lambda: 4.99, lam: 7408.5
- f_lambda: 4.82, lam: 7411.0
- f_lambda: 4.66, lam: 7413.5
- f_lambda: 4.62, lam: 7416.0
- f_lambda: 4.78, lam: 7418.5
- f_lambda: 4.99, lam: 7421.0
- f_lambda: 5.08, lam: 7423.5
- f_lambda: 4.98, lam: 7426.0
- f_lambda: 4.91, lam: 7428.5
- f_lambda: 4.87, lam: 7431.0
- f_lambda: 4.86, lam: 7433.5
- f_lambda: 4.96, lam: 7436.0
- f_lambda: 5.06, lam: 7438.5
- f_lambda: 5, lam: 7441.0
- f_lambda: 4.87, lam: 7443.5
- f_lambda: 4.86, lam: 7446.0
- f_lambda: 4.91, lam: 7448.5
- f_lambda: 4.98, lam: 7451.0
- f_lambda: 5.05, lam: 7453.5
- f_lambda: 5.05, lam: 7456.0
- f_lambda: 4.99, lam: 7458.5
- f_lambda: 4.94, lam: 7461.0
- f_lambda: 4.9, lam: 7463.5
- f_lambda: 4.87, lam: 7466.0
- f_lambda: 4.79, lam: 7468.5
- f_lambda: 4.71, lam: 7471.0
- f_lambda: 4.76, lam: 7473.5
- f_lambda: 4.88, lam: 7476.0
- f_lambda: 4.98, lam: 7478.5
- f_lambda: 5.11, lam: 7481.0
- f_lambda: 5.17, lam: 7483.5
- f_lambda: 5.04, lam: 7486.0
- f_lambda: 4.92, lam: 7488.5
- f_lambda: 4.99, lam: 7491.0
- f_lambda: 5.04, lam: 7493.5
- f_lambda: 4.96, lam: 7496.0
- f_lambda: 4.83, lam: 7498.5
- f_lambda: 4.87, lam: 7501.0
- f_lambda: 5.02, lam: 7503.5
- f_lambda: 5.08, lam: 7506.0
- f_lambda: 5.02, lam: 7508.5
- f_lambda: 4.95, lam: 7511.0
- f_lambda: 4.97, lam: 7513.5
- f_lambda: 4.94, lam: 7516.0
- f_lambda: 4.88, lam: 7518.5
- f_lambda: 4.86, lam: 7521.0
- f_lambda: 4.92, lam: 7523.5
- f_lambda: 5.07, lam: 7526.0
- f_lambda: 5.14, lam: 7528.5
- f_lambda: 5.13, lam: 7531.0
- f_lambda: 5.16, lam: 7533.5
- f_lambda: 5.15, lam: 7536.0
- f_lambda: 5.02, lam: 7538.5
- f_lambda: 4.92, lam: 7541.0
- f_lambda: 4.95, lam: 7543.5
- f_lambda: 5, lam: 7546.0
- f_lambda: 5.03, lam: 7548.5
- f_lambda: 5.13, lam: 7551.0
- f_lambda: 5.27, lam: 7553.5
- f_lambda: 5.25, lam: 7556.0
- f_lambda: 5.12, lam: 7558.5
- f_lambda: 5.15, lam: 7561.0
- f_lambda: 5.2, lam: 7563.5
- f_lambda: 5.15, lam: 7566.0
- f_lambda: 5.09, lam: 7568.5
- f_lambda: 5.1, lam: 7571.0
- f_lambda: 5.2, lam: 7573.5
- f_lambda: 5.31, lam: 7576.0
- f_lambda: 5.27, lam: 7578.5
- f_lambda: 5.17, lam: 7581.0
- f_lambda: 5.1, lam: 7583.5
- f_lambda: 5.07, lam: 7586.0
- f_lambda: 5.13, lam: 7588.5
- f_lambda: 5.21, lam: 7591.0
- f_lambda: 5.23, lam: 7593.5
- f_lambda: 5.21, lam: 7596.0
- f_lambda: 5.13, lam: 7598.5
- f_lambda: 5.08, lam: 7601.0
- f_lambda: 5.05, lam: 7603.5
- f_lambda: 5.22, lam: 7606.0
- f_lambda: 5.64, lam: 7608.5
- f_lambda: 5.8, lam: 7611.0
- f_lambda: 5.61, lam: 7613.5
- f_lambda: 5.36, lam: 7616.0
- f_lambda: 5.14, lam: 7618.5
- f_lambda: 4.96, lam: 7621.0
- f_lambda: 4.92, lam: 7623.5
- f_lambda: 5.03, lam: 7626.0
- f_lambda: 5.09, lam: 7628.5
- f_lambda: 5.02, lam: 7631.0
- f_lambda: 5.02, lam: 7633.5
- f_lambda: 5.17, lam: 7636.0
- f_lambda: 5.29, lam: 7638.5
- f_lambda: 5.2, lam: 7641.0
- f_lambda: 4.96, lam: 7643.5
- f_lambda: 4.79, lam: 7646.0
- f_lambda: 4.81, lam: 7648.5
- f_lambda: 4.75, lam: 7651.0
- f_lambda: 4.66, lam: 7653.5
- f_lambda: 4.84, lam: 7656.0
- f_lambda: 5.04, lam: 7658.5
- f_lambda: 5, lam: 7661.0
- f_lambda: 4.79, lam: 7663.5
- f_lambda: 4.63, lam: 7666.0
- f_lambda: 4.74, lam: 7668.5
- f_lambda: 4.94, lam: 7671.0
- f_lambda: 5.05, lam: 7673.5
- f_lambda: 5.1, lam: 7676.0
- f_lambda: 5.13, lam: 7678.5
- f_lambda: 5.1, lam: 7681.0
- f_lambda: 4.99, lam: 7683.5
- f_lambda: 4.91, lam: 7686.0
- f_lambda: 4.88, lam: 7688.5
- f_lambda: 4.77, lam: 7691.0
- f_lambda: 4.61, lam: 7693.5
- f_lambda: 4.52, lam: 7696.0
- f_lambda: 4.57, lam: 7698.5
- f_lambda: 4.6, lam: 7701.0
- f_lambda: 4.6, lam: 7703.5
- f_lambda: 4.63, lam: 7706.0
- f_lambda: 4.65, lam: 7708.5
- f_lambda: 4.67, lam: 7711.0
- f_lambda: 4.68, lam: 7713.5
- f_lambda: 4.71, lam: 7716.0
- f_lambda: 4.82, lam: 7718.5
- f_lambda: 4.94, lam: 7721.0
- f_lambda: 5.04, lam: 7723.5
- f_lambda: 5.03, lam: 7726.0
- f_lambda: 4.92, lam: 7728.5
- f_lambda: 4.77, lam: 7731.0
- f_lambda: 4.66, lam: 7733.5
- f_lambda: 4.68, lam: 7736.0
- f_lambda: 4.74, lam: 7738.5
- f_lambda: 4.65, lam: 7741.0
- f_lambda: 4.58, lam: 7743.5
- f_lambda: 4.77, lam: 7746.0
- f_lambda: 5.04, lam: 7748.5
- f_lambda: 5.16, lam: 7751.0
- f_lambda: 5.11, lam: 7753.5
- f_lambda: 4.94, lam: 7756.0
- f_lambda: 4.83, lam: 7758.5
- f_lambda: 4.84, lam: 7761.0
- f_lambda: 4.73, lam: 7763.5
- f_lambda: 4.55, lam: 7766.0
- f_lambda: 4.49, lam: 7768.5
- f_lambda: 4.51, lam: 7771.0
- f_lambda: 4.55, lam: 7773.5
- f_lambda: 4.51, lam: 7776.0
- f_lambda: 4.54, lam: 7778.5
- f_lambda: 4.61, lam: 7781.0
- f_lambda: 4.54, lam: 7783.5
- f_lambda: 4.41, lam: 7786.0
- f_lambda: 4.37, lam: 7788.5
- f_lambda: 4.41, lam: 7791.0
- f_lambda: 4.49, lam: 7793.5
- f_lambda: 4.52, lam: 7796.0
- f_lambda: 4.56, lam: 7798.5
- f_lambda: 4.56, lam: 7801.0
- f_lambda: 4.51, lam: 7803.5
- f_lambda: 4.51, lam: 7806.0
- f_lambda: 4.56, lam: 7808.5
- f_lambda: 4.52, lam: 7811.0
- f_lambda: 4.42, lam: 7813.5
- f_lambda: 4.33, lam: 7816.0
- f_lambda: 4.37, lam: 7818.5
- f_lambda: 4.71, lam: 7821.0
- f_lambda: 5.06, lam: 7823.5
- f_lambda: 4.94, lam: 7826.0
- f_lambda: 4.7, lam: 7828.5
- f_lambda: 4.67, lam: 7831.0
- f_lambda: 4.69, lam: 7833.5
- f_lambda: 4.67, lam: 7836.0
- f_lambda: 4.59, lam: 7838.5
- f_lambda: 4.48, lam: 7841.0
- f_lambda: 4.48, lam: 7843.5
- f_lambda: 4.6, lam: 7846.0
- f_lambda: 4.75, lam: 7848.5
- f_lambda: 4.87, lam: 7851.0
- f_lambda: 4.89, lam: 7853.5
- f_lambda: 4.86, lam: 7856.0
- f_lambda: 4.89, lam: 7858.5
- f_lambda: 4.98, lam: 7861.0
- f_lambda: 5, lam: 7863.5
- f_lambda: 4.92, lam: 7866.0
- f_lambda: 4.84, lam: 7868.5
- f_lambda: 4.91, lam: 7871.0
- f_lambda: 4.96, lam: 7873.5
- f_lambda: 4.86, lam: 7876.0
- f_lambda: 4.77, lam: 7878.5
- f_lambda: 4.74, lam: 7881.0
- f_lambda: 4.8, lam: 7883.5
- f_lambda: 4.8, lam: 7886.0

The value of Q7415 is 0.07 mag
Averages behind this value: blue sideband 5.19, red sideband 4.73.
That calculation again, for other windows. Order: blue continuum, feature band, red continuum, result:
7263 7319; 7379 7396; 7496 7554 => 0.03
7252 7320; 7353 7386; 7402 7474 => 0.10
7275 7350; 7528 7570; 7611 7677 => -0.01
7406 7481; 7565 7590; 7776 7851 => -0.08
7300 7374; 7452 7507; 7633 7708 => -0.02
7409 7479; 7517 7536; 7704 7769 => -0.04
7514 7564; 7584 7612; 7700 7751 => -0.06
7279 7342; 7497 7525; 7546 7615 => 0.06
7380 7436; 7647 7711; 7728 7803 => -0.01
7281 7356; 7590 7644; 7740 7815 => -0.09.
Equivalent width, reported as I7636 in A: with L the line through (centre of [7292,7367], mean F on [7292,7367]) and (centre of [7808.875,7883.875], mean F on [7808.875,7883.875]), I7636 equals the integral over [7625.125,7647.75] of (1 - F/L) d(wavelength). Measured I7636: -1.1 A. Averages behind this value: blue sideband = 4.95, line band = 5.06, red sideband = 4.74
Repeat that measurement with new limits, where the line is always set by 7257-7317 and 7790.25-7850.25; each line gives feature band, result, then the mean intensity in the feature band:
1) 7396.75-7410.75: -0.4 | 5.23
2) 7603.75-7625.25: -2.1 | 5.31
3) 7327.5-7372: 3.6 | 4.75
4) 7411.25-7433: 0.9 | 4.86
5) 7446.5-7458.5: 0.1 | 4.99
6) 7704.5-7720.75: 0.0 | 4.71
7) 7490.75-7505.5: 0.1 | 4.96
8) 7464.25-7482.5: 0.5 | 4.88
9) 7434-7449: 0.3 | 4.94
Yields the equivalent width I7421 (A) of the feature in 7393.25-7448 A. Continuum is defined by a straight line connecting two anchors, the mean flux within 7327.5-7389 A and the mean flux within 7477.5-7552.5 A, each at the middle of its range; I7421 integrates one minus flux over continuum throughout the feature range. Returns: -1.2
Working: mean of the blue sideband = 4.8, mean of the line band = 4.99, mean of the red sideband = 5.01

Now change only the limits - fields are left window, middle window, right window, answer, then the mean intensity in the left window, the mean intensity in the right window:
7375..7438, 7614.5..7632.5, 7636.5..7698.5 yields -0.6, 4.99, 4.89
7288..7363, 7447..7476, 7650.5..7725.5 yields 0.2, 5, 4.81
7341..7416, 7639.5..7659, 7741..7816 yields -0.8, 4.84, 4.62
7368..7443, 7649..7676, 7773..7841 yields -0.9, 4.96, 4.57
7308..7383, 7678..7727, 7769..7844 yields -1.8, 4.83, 4.56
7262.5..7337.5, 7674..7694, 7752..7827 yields -1.0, 5.18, 4.6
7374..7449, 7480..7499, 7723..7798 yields -0.4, 4.98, 4.69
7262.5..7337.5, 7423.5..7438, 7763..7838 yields 0.2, 5.18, 4.57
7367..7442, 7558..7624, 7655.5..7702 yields -4.4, 4.95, 4.85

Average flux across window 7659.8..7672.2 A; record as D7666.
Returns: 4.82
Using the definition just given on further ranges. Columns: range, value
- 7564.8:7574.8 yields 5.14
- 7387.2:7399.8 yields 5.1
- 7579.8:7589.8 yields 5.12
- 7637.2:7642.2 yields 5.24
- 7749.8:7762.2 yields 4.98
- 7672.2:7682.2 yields 5.09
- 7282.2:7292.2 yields 5.33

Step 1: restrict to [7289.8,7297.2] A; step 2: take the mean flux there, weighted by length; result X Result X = 5.36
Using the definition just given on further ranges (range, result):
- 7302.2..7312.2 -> 5.13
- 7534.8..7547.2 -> 5.01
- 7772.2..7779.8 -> 4.53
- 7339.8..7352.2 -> 4.9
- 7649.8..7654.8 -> 4.71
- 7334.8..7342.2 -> 5.04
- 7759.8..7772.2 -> 4.62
